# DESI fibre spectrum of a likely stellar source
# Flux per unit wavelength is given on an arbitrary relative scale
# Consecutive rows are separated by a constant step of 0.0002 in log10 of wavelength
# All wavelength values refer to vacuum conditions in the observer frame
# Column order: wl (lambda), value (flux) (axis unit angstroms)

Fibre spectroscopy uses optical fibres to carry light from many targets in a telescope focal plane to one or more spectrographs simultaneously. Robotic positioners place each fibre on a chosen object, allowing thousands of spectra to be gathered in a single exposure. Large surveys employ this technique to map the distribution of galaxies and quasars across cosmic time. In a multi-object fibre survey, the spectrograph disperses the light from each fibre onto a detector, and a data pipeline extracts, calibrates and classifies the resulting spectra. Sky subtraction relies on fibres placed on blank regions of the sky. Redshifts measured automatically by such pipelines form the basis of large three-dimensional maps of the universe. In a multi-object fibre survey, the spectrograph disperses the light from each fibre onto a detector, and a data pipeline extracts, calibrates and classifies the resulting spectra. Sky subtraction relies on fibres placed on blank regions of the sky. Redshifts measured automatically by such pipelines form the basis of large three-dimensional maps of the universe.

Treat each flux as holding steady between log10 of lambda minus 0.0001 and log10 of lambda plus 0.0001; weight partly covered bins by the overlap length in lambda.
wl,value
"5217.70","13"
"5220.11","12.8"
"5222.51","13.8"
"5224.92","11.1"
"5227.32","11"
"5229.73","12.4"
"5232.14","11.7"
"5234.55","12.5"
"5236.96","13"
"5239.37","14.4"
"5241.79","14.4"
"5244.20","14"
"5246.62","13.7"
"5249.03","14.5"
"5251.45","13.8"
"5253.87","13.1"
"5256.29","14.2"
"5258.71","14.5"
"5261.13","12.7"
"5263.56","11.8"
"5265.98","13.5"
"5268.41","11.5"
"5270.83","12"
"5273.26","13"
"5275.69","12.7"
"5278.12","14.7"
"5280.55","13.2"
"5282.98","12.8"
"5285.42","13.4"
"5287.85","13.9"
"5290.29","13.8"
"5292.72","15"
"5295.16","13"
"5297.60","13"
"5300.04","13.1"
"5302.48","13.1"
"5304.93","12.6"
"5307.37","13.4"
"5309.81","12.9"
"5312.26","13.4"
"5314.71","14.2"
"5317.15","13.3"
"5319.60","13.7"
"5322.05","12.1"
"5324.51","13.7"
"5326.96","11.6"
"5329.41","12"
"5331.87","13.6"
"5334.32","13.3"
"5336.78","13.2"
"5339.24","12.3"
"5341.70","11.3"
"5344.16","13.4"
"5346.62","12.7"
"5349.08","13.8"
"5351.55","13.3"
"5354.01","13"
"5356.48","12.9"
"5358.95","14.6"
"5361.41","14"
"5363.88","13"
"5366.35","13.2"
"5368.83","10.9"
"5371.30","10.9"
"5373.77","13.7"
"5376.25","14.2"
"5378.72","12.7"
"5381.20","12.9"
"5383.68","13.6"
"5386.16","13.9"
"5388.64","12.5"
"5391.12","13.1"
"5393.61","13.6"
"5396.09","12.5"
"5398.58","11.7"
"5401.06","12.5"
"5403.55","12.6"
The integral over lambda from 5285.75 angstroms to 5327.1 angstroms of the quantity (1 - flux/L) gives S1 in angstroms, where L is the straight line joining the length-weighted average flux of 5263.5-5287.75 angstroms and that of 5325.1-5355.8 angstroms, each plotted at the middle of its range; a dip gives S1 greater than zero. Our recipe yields -1.4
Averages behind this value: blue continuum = 13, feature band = 13.3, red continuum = 12.8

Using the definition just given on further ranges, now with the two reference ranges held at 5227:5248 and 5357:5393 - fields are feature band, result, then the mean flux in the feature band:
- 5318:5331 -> 0.4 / 12.7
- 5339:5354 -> 0.3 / 12.9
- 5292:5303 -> -0.2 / 13.4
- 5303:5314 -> 0.0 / 13.1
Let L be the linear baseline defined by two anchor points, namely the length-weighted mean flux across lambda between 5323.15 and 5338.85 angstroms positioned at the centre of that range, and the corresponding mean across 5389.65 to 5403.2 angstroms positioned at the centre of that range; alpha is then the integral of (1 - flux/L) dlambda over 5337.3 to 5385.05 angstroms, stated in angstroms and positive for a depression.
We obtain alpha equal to -0.8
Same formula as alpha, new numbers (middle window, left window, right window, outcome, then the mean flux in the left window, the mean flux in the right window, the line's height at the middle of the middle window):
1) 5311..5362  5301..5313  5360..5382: -0.5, 13.1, 12.9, 13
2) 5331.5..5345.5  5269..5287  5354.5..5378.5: 0.3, 13.1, 13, 13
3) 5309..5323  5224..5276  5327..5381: -0.4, 13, 12.9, 12.9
